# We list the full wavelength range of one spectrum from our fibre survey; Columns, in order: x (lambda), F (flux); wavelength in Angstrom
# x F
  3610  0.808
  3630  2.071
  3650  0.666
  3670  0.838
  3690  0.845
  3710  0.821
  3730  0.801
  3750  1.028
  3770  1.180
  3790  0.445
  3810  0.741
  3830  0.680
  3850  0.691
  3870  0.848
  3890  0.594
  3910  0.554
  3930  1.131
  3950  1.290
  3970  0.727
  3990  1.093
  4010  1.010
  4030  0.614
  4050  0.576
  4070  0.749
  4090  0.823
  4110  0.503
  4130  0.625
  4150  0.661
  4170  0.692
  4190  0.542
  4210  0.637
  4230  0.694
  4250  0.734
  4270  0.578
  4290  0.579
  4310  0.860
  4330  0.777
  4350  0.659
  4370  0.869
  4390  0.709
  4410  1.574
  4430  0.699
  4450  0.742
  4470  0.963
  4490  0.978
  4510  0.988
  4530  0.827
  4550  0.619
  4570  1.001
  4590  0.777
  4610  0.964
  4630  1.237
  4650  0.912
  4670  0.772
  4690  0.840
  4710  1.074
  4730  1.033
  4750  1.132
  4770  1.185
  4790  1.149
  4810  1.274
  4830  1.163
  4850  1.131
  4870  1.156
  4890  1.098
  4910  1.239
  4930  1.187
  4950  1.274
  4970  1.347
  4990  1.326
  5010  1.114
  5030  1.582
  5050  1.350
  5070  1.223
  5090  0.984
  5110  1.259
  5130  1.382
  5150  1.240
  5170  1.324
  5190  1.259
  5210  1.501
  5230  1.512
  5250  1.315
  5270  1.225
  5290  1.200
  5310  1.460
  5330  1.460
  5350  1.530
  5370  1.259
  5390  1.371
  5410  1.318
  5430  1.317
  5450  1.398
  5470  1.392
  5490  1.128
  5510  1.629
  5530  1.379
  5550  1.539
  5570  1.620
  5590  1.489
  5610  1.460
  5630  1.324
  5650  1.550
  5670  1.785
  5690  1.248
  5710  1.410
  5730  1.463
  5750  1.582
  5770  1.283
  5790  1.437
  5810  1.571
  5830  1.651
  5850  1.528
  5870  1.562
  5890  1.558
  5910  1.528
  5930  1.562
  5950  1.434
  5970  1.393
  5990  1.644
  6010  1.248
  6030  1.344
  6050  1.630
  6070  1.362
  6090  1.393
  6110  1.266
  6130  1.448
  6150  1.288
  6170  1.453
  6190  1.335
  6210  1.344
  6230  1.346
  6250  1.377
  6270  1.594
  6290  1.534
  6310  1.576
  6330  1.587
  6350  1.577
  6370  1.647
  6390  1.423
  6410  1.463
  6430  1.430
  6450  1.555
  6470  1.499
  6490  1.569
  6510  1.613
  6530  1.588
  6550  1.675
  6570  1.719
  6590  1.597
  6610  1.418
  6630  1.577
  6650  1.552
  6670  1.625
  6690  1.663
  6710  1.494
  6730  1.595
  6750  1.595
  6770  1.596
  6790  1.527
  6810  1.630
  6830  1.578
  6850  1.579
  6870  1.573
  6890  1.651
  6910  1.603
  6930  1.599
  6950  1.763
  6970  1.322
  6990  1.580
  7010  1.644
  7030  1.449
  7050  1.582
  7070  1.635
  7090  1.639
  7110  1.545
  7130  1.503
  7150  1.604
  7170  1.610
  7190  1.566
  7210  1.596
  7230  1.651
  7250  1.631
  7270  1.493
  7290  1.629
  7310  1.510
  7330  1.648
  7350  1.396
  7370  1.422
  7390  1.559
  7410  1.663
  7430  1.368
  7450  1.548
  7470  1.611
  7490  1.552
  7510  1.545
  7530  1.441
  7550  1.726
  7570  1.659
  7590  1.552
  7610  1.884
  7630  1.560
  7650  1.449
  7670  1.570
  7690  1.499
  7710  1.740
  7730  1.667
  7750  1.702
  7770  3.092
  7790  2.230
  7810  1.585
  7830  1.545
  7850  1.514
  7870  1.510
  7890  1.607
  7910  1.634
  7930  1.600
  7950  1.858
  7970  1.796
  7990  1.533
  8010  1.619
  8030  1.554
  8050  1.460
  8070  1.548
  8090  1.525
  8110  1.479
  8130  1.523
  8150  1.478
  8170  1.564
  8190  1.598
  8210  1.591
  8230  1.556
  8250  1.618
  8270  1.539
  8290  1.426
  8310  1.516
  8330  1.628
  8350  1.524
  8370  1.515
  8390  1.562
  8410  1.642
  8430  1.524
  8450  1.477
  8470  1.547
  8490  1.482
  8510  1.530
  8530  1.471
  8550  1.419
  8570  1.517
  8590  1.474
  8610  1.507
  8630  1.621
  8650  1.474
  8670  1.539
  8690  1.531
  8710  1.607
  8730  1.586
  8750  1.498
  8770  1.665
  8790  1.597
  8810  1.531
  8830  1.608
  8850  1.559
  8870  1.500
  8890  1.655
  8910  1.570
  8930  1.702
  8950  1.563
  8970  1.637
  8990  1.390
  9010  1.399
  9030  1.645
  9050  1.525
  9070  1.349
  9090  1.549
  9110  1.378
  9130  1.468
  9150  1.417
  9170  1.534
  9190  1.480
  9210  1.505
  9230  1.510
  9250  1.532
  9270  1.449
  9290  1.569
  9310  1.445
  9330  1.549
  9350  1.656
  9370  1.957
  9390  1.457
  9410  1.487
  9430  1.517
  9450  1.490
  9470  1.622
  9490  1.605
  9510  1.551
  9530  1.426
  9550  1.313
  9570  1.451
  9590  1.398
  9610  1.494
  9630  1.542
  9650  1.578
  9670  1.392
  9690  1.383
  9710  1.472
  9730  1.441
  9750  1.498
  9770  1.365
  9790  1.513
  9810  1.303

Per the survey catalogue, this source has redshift 0.183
